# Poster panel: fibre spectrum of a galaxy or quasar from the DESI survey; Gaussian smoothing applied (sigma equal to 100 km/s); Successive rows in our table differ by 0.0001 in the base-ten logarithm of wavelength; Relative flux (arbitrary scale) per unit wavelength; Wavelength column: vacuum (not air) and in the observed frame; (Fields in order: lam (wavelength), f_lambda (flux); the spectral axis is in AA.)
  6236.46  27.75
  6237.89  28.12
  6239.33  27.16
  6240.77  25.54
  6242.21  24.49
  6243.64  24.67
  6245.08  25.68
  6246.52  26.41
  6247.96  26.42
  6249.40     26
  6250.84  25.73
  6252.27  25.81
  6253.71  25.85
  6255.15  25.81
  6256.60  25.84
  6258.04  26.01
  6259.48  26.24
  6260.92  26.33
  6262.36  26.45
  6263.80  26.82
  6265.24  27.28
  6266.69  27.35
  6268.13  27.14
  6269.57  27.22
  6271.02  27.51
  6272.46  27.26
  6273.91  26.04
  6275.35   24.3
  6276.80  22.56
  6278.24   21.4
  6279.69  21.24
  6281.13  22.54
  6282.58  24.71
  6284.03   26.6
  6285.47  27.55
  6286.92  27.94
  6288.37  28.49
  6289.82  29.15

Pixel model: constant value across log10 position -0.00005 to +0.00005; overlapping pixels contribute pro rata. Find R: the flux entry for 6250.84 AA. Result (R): 25.73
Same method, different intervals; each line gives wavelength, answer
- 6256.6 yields 25.84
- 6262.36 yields 26.45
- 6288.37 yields 28.49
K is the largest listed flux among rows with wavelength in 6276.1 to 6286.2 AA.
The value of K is 27.55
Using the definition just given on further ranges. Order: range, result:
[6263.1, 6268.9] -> 27.35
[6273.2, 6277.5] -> 26.04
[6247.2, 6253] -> 26.42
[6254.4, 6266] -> 27.28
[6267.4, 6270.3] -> 27.22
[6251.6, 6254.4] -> 25.85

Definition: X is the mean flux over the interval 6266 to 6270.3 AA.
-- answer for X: 27.2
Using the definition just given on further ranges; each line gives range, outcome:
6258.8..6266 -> 26.6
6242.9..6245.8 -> 25.2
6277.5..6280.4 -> 21.3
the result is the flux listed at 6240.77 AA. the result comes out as 25.54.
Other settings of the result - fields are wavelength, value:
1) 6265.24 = 27.28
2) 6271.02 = 27.51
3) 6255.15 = 25.81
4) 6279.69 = 21.24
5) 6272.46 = 27.26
